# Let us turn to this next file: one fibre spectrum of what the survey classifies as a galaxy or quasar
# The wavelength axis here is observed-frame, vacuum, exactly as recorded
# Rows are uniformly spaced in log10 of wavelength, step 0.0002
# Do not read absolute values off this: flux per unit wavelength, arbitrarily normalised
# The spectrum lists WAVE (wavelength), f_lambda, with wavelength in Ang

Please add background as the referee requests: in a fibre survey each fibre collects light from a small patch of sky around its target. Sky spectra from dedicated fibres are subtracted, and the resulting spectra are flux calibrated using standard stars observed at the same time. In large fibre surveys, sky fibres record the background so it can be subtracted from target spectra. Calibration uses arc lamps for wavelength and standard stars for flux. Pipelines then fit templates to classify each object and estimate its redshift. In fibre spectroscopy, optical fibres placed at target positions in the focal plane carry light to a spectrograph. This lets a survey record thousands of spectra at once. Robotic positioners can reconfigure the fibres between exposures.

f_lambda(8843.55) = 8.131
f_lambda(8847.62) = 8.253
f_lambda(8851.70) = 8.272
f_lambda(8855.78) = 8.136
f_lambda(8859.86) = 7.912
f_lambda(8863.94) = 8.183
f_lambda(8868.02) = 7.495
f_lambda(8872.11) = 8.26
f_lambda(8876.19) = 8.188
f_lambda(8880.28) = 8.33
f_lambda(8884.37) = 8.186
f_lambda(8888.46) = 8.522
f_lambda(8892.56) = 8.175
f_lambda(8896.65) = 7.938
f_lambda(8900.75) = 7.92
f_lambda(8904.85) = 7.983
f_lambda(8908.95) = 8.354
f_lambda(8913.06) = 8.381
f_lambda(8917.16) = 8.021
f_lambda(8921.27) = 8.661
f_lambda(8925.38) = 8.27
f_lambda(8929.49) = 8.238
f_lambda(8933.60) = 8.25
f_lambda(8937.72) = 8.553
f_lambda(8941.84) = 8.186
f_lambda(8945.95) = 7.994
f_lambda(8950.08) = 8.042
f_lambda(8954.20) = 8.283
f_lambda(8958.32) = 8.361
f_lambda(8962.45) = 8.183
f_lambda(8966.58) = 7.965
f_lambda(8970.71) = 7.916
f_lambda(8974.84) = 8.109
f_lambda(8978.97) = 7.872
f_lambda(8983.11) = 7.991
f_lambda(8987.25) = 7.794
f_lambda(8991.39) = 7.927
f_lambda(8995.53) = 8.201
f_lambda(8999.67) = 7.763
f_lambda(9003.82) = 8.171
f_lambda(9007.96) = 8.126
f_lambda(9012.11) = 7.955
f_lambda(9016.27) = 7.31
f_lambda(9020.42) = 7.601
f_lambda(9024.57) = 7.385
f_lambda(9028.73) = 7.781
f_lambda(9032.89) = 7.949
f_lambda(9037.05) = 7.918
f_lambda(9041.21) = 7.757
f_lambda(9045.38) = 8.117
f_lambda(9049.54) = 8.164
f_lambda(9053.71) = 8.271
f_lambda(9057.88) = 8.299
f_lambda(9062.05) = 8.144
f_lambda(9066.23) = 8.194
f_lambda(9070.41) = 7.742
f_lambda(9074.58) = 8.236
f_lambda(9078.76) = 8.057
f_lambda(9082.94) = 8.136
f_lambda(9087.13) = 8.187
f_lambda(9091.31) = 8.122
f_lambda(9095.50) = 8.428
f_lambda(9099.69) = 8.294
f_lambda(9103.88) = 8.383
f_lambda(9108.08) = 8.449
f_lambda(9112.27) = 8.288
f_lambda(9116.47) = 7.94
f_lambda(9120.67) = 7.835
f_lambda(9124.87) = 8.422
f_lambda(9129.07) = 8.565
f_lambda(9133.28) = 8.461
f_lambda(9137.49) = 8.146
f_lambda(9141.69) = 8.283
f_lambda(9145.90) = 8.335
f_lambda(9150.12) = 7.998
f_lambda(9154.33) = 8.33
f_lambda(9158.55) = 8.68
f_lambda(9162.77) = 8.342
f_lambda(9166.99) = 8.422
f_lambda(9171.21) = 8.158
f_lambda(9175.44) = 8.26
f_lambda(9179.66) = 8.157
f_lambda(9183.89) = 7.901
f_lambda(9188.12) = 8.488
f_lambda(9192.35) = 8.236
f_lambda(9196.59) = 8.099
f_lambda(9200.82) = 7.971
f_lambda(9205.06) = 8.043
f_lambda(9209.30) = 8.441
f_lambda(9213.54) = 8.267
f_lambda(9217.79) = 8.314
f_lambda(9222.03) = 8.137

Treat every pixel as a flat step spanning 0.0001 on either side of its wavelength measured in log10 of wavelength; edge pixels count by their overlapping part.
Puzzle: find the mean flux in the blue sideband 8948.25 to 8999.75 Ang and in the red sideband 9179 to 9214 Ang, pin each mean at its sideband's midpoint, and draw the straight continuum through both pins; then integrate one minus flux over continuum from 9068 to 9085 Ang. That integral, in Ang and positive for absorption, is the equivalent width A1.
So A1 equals 0.12 Ang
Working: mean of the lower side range 8.04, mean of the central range 8.05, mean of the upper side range 8.18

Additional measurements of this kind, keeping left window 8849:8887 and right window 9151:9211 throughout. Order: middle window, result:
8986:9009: 0.5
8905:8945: -0.8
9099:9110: -0.2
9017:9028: 0.9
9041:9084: 0.4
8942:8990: 0.6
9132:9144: -0.1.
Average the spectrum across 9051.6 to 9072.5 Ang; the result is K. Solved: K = 8.13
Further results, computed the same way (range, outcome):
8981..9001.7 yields 7.93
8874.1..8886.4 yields 8.24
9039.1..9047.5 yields 7.94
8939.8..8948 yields 8.1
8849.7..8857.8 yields 8.2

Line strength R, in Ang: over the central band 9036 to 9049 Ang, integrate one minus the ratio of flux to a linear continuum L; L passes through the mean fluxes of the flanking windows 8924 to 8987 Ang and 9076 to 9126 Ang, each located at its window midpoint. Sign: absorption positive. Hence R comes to 0.35 Ang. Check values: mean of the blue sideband 8.14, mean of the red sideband 8.21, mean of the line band 7.96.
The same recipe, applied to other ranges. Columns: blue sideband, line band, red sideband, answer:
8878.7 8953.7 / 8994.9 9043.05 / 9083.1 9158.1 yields 2.51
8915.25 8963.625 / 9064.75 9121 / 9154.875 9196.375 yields 0.68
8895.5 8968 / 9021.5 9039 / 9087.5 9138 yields 1.05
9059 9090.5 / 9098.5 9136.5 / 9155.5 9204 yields -0.59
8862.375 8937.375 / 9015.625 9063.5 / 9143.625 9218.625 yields 1.83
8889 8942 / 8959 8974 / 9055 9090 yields 0.26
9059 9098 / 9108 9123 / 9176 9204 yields 0.10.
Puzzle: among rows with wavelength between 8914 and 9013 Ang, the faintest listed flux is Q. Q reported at 7.763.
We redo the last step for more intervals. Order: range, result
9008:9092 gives 7.31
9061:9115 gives 7.742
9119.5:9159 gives 7.835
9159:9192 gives 7.901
